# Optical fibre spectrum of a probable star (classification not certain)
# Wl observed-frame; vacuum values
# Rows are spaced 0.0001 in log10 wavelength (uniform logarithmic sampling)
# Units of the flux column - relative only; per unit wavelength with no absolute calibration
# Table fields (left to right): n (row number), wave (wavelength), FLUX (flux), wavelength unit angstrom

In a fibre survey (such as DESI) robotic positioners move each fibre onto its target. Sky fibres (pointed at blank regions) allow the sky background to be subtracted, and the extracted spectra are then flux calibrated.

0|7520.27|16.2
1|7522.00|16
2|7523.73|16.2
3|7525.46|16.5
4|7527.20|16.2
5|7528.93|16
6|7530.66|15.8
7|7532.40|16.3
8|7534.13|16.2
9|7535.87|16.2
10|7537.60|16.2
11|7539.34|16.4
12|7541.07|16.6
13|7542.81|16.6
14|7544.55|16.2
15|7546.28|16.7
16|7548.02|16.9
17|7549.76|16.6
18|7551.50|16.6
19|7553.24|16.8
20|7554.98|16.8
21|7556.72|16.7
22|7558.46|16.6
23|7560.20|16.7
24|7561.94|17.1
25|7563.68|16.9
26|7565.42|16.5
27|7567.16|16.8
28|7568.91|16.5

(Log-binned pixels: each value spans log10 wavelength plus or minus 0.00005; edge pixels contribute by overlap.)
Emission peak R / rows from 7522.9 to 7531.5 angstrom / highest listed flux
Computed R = 16.5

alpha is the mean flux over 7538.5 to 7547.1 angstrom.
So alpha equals 16.5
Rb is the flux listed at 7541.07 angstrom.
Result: 16.6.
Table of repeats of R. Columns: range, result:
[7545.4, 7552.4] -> 16.9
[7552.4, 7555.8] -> 16.8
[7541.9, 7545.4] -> 16.6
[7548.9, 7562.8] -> 17.1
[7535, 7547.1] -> 16.7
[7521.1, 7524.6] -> 16.2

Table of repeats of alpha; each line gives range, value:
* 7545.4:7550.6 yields 16.7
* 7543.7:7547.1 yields 16.5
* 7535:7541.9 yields 16.4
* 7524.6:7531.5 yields 16.1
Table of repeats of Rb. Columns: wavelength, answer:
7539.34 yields 16.4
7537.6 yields 16.2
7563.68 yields 16.9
